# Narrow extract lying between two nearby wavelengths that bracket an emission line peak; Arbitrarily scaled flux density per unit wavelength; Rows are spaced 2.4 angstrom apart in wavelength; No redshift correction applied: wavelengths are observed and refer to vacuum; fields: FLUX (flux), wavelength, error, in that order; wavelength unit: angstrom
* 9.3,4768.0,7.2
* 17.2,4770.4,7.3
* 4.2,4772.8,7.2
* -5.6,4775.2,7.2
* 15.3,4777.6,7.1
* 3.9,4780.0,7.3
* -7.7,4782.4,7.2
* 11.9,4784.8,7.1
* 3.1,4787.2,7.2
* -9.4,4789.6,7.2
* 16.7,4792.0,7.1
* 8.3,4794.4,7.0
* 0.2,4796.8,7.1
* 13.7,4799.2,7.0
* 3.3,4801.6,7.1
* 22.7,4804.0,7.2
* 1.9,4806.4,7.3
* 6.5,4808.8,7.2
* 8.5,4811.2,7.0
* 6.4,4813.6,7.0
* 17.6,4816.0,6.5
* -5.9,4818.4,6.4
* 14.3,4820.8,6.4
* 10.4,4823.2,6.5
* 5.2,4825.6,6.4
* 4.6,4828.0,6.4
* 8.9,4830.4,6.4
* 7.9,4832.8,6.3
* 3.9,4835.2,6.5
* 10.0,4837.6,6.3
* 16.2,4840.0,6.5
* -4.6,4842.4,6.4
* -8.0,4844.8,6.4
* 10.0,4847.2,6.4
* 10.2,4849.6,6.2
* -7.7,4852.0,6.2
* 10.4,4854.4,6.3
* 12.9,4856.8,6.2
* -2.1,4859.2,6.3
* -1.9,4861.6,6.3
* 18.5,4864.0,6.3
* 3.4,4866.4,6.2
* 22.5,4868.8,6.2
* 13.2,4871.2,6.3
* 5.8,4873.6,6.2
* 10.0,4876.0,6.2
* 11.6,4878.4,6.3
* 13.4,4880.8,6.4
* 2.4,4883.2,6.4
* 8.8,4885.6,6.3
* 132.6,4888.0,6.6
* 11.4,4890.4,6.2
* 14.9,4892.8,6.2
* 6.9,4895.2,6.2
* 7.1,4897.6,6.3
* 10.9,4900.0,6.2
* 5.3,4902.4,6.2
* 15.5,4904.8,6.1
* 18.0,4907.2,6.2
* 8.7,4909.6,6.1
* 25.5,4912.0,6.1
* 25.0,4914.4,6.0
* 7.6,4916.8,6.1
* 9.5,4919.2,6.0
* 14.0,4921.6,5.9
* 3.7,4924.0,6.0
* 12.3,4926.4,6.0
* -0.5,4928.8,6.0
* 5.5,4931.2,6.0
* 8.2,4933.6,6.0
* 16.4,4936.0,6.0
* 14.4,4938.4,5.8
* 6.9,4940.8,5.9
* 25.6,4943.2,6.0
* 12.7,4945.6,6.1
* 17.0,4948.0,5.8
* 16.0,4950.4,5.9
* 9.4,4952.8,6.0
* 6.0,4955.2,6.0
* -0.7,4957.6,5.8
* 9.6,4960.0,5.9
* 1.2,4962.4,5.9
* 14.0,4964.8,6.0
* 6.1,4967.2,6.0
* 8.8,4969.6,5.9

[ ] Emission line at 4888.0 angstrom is H-gamma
